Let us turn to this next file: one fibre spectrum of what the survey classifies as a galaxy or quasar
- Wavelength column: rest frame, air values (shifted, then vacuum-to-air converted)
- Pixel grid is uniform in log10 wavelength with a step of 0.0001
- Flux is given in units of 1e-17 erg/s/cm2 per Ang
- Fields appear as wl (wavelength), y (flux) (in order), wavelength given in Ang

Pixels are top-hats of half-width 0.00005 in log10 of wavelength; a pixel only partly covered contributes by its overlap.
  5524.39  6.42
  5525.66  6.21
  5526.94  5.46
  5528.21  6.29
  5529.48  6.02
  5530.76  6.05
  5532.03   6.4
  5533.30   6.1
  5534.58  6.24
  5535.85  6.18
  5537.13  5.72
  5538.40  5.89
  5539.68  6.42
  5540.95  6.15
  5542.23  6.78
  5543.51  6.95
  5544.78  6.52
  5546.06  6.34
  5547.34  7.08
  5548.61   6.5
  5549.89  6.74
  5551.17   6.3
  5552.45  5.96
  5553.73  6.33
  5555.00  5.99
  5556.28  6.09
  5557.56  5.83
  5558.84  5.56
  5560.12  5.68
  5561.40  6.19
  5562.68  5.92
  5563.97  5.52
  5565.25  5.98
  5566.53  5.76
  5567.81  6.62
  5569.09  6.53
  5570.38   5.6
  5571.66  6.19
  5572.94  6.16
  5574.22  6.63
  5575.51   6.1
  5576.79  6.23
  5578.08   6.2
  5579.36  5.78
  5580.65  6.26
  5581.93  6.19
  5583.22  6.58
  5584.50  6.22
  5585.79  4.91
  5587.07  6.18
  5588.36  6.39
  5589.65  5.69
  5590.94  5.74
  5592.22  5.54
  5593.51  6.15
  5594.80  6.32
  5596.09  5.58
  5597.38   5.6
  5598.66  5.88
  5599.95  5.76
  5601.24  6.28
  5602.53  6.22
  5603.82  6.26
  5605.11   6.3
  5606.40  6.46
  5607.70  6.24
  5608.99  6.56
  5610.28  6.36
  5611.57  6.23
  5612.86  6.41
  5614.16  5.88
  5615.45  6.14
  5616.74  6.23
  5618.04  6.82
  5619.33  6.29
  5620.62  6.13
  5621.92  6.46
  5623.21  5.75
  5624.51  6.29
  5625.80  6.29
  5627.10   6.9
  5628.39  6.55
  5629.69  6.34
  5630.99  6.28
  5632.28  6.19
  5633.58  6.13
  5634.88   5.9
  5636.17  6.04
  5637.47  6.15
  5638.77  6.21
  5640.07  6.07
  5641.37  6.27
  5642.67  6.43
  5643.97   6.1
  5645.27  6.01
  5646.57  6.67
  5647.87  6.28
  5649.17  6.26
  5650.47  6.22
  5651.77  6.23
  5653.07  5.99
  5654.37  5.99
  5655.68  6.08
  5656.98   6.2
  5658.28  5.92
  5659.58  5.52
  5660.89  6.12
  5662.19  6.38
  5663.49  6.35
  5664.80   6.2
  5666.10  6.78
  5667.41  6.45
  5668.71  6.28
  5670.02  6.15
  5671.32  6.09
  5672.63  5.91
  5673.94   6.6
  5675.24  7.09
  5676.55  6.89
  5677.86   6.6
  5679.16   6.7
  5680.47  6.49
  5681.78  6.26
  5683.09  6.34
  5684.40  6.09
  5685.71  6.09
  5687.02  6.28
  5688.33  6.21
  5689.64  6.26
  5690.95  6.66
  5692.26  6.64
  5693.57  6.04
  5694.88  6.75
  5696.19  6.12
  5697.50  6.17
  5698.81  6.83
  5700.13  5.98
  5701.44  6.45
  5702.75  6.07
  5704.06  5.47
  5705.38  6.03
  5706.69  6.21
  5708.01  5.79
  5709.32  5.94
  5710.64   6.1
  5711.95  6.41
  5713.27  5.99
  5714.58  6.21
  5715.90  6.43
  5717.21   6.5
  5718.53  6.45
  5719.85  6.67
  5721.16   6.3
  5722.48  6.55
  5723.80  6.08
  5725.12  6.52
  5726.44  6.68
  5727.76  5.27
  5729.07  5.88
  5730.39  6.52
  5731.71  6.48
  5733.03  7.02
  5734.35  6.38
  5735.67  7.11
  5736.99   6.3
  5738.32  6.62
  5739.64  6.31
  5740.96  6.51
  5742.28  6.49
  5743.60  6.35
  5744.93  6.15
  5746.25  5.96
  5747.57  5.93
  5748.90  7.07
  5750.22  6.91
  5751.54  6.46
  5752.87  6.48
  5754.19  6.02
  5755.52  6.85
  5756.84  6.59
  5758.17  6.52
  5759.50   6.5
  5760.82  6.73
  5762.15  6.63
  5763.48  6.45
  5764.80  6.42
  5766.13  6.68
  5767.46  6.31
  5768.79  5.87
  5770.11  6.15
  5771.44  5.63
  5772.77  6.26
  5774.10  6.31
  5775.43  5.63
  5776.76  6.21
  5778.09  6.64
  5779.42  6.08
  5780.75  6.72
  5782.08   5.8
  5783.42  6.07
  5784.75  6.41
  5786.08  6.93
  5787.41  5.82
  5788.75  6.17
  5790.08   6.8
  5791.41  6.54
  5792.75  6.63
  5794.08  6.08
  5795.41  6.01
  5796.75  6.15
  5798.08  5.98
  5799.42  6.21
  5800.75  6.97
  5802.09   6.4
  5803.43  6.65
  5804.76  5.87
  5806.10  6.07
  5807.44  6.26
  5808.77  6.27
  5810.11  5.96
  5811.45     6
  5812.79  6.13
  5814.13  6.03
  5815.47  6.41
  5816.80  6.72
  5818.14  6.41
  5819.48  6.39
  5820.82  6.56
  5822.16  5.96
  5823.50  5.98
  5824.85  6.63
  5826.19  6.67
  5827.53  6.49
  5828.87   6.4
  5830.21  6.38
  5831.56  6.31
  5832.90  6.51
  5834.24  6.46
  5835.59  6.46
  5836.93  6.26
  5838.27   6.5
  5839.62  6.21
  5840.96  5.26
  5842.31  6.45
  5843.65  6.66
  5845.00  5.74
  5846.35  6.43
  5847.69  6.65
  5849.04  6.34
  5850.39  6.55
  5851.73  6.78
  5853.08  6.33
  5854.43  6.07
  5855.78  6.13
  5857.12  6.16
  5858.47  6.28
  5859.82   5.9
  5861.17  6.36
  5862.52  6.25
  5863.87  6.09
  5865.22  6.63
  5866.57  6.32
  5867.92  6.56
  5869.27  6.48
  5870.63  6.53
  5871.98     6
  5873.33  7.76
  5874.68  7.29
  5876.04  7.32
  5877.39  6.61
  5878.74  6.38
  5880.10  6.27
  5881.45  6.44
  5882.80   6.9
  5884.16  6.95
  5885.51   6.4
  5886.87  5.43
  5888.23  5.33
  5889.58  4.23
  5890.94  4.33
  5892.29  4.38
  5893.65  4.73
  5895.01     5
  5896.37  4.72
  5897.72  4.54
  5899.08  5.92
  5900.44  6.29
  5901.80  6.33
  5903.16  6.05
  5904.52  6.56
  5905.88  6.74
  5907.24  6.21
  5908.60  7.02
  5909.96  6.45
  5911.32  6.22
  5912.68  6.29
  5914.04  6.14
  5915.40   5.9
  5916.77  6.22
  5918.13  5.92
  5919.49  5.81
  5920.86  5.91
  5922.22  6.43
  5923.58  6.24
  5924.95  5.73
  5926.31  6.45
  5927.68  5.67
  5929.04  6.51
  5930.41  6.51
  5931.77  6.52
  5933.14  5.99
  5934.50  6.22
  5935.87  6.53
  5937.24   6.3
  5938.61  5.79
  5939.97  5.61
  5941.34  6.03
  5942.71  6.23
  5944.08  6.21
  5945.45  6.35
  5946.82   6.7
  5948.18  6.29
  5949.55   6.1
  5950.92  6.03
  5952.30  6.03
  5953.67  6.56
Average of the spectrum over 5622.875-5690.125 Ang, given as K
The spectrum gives 6.27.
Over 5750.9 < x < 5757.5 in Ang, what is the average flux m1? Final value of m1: 6.48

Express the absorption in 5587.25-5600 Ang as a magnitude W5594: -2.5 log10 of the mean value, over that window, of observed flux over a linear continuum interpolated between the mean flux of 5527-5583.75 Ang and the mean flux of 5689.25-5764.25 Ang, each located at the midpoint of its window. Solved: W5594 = 0.06 mag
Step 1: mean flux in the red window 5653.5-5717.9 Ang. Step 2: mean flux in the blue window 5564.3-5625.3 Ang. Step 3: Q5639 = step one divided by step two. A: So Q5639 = 1.02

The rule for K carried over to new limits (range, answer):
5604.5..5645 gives 6.27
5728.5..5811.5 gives 6.35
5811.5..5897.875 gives 6.19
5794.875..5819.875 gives 6.26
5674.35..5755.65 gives 6.36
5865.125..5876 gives 6.73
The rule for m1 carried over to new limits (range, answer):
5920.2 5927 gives 6.15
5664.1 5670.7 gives 6.37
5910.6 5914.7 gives 6.23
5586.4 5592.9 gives 5.91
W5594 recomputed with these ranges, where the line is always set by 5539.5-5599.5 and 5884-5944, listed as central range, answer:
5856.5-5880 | -0.10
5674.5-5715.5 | -0.04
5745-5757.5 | -0.08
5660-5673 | -0.04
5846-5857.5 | -0.08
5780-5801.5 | -0.06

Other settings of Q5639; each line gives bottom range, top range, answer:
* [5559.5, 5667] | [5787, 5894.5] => 1.02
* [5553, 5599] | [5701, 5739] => 1.05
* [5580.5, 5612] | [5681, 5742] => 1.04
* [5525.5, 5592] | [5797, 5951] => 1.01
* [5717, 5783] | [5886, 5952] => 0.93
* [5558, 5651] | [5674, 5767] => 1.04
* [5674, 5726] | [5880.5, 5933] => 0.94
